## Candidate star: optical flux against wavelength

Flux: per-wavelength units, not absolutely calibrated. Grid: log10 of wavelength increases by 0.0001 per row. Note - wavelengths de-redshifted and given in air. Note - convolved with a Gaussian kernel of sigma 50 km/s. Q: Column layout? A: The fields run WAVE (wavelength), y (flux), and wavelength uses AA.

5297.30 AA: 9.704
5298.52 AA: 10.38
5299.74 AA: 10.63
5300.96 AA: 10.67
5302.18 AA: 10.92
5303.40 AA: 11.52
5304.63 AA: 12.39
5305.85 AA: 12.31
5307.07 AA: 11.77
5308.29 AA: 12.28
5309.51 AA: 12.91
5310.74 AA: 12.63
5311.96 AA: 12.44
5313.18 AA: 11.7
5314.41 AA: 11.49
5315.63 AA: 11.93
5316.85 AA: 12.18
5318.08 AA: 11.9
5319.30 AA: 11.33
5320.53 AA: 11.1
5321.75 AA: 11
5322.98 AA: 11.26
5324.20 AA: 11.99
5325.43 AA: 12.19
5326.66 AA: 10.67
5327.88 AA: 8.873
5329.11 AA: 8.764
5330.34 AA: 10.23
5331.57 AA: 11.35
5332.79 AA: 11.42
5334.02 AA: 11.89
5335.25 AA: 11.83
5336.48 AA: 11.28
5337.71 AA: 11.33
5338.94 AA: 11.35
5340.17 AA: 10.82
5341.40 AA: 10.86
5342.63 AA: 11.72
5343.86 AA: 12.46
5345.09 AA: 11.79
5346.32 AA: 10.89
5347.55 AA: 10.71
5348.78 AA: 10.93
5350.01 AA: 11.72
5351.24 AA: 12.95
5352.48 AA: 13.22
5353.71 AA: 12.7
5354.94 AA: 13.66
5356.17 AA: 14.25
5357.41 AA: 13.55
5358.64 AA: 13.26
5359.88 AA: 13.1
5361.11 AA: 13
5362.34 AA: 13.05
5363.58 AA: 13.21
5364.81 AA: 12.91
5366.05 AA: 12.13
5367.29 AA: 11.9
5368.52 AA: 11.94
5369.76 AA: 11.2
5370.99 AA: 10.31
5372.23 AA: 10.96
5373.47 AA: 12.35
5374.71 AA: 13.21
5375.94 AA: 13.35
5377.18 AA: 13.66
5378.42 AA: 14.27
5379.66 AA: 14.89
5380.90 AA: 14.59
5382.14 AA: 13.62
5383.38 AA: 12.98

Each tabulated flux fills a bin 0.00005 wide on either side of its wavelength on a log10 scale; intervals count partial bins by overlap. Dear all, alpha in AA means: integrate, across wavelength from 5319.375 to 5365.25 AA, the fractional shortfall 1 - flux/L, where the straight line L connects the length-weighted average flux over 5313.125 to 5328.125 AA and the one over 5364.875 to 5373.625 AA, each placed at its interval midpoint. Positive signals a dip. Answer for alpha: -1.3 AA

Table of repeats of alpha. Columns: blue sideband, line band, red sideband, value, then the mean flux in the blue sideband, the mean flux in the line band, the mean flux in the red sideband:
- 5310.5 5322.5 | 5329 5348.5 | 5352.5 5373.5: 1.47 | 11.7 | 11.2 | 12.6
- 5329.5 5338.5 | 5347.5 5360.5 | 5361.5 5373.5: -1.24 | 11.3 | 12.8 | 12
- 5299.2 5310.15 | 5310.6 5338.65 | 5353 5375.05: 1.61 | 11.7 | 11.3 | 12.6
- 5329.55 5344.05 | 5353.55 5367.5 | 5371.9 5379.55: -0.75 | 11.3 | 13.1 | 13.2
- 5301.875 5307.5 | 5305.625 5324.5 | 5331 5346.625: -0.26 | 11.8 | 11.9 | 11.5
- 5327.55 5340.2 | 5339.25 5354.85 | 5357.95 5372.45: -0.43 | 10.9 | 11.8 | 12.3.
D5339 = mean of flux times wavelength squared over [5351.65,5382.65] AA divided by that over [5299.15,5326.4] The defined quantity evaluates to 1.1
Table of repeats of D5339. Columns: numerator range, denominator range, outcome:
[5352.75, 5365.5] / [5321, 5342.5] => 1.22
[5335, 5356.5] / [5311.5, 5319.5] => 1.01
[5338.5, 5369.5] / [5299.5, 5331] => 1.09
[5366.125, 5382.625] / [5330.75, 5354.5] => 1.11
